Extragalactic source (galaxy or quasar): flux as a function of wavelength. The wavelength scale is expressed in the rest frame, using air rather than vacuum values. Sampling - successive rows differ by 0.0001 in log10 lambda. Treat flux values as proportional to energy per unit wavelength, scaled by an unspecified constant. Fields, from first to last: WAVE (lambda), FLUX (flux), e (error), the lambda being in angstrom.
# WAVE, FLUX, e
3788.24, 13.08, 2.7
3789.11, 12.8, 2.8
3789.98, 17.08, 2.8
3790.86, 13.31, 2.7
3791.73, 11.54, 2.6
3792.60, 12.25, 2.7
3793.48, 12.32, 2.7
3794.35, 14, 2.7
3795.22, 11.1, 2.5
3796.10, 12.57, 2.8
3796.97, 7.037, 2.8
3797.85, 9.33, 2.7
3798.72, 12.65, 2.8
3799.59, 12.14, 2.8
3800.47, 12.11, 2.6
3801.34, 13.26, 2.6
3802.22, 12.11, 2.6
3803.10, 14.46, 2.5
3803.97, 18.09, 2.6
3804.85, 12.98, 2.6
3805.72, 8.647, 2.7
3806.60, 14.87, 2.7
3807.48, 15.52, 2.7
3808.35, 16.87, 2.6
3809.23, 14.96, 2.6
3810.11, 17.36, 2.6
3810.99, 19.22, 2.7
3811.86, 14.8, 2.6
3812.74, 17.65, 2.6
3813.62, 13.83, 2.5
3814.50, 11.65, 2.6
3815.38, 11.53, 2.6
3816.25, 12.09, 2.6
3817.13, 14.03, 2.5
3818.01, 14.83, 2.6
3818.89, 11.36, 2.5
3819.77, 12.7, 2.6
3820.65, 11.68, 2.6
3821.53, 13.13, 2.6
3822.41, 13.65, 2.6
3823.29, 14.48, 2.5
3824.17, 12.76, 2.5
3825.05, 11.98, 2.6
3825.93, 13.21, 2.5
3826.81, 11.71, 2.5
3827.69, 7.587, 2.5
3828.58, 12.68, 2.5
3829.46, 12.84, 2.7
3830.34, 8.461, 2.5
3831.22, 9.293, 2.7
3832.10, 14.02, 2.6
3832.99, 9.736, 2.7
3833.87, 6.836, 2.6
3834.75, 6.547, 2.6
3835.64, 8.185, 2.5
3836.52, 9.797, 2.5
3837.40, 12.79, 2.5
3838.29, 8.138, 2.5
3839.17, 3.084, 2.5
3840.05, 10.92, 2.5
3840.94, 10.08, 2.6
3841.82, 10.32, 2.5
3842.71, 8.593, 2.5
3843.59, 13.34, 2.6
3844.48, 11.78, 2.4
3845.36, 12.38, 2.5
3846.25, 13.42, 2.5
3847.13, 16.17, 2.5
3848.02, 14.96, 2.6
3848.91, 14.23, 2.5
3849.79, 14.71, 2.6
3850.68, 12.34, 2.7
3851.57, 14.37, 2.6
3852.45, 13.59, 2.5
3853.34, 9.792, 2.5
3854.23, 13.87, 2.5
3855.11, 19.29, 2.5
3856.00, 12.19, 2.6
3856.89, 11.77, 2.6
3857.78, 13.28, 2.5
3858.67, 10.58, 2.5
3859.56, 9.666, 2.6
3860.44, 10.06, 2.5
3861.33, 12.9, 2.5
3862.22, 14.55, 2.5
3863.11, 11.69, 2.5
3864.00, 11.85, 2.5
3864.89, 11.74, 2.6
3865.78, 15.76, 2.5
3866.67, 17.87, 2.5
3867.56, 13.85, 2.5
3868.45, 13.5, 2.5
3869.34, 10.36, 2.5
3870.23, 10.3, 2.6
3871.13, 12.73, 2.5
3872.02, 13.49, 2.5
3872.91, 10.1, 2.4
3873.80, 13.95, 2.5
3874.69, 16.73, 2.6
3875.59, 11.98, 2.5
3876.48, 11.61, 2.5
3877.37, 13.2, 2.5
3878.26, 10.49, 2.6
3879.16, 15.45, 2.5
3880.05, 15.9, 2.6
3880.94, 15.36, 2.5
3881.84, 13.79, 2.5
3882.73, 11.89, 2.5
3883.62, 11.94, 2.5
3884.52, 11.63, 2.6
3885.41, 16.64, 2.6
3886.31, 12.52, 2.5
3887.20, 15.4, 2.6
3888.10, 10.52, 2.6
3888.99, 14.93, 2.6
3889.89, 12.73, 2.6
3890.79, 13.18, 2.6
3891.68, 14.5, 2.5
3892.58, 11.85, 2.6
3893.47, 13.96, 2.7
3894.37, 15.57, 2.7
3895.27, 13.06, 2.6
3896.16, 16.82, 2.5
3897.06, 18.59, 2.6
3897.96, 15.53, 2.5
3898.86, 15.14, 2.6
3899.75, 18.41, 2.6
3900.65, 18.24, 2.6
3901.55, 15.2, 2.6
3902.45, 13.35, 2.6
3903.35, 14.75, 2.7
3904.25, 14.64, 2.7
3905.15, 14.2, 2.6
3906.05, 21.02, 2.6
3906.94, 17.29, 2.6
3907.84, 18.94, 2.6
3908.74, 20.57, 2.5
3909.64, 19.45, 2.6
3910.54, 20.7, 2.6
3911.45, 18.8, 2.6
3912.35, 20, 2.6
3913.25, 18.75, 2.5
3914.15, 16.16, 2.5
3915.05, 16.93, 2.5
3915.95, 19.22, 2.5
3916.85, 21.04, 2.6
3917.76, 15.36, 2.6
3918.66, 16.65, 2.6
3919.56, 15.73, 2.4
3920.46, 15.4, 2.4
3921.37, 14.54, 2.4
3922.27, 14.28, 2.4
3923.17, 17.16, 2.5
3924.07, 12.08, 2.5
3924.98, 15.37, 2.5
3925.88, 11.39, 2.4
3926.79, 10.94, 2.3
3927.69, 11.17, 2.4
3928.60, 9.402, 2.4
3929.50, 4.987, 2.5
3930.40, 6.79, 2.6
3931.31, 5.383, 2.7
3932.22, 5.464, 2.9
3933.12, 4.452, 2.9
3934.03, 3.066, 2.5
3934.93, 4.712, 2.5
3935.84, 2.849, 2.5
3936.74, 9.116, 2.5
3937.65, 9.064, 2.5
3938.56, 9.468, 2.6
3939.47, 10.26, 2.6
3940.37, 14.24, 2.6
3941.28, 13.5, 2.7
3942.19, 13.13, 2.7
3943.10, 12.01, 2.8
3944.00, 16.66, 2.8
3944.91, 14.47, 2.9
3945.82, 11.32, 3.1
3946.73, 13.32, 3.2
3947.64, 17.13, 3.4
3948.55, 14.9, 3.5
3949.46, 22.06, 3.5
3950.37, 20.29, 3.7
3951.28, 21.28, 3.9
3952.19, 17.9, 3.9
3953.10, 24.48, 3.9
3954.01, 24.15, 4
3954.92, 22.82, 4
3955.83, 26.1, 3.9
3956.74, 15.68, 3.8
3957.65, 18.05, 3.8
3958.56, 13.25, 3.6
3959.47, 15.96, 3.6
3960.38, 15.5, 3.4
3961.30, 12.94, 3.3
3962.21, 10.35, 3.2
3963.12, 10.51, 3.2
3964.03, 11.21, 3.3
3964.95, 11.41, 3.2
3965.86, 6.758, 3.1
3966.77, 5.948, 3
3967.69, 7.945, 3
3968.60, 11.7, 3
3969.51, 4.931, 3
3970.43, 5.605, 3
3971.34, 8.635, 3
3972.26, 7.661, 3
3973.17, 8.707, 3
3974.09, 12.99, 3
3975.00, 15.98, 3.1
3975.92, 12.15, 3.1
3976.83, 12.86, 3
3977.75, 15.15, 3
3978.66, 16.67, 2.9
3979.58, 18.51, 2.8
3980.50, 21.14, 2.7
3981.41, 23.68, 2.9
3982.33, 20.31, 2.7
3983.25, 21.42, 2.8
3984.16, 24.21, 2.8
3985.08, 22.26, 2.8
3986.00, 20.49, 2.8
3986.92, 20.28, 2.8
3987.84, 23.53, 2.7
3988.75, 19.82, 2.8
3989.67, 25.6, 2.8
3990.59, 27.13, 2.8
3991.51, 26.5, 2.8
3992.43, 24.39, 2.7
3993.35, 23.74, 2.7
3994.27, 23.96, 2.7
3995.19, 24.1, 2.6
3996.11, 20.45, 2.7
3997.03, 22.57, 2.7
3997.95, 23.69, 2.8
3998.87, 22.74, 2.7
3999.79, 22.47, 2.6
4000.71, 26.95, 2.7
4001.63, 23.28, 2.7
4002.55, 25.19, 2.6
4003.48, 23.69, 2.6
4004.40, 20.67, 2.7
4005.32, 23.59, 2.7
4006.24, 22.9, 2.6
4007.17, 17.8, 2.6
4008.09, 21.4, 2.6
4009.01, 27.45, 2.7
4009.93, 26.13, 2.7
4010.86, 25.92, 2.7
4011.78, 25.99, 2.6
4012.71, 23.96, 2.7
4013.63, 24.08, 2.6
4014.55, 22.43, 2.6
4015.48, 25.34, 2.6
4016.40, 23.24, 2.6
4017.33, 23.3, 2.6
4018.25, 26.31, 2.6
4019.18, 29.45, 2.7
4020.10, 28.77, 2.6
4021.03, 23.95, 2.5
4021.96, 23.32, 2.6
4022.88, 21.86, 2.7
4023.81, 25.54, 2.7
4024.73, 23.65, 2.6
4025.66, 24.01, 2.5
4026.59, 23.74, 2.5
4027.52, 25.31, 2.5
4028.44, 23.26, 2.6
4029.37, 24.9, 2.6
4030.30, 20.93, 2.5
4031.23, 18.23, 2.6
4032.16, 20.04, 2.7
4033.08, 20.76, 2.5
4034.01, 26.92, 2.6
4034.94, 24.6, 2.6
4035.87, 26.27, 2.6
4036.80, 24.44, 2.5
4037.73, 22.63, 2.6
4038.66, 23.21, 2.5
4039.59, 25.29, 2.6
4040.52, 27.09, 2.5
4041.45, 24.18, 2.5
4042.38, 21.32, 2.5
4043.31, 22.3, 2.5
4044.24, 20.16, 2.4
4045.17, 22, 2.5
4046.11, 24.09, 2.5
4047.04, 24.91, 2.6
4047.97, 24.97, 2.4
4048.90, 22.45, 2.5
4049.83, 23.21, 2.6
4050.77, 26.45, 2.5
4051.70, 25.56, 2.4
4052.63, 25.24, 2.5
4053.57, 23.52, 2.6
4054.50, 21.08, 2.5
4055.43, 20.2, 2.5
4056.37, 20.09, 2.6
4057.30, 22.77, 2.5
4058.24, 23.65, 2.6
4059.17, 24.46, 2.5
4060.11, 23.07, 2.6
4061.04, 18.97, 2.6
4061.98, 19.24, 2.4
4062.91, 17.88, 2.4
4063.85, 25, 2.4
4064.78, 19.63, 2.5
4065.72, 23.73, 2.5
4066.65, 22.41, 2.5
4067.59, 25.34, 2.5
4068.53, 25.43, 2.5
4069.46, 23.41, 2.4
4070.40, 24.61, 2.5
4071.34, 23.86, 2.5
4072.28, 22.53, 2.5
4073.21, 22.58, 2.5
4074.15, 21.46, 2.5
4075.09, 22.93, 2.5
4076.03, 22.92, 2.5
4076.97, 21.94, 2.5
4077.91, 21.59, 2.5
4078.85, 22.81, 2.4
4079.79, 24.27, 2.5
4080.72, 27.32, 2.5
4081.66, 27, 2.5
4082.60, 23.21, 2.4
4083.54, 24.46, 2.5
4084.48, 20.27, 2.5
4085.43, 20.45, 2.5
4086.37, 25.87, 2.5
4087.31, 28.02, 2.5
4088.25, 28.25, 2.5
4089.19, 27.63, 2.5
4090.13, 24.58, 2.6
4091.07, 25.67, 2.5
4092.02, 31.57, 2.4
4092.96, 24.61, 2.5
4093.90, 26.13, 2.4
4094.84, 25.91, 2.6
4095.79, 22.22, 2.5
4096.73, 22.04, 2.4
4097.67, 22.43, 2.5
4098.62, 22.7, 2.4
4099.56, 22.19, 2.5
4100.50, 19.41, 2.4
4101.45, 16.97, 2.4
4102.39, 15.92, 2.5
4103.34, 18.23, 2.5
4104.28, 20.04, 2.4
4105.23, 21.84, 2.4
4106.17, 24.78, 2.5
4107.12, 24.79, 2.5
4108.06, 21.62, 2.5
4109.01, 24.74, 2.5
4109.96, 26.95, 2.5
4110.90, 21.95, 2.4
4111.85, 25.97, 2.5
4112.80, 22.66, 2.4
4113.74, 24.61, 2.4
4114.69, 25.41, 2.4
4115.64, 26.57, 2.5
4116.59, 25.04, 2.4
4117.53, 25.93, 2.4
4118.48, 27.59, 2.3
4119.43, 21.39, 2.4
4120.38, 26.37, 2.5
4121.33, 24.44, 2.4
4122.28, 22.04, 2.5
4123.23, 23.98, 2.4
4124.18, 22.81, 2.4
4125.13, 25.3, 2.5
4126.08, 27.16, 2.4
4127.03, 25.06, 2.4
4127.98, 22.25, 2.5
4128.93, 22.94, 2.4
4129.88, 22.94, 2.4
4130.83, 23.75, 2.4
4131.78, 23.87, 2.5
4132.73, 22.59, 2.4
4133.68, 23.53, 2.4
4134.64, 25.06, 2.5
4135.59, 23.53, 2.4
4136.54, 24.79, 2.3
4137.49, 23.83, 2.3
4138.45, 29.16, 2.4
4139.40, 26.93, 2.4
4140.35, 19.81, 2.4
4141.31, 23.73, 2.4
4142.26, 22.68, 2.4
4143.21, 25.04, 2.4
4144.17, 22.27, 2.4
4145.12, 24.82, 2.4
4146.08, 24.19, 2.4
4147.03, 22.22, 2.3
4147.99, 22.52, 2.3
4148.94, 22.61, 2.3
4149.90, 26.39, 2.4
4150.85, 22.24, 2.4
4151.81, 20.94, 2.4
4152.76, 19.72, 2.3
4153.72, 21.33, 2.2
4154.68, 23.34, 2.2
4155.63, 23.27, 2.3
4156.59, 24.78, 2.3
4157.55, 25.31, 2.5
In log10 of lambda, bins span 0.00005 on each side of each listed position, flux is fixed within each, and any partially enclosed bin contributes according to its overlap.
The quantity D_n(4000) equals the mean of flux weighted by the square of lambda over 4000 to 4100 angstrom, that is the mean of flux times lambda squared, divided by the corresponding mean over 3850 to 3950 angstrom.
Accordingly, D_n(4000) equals 1.88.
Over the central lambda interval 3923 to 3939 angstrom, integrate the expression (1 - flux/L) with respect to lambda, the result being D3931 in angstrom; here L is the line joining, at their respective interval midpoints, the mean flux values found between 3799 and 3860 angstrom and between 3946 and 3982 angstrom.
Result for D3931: 6.6 angstrom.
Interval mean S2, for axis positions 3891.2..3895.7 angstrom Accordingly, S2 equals 13.8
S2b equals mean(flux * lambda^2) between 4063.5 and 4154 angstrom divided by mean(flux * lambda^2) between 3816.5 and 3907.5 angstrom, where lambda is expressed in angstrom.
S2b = 2.07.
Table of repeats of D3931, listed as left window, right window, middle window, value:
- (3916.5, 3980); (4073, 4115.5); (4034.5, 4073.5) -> -4.97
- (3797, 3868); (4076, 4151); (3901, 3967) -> 8.85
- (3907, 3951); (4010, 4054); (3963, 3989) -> 5.60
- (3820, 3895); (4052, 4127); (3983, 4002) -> -4.52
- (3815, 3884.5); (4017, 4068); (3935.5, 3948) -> 4.02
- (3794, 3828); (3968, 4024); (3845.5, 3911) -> 7.73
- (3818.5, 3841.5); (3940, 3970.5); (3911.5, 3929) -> -2.41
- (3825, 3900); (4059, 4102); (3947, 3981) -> 5.77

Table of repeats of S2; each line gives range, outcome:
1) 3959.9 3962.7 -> 12.9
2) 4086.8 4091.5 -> 26.9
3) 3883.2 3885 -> 11.9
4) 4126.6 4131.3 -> 23.4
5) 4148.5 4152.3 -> 23.1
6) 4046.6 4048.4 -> 25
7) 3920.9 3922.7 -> 14.4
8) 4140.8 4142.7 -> 23.1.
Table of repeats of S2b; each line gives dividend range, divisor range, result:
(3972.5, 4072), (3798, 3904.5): 1.90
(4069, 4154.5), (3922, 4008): 1.59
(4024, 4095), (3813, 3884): 2.14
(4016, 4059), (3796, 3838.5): 2.13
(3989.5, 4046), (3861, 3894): 1.93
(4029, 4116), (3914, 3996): 1.64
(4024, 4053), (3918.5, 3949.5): 2.20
